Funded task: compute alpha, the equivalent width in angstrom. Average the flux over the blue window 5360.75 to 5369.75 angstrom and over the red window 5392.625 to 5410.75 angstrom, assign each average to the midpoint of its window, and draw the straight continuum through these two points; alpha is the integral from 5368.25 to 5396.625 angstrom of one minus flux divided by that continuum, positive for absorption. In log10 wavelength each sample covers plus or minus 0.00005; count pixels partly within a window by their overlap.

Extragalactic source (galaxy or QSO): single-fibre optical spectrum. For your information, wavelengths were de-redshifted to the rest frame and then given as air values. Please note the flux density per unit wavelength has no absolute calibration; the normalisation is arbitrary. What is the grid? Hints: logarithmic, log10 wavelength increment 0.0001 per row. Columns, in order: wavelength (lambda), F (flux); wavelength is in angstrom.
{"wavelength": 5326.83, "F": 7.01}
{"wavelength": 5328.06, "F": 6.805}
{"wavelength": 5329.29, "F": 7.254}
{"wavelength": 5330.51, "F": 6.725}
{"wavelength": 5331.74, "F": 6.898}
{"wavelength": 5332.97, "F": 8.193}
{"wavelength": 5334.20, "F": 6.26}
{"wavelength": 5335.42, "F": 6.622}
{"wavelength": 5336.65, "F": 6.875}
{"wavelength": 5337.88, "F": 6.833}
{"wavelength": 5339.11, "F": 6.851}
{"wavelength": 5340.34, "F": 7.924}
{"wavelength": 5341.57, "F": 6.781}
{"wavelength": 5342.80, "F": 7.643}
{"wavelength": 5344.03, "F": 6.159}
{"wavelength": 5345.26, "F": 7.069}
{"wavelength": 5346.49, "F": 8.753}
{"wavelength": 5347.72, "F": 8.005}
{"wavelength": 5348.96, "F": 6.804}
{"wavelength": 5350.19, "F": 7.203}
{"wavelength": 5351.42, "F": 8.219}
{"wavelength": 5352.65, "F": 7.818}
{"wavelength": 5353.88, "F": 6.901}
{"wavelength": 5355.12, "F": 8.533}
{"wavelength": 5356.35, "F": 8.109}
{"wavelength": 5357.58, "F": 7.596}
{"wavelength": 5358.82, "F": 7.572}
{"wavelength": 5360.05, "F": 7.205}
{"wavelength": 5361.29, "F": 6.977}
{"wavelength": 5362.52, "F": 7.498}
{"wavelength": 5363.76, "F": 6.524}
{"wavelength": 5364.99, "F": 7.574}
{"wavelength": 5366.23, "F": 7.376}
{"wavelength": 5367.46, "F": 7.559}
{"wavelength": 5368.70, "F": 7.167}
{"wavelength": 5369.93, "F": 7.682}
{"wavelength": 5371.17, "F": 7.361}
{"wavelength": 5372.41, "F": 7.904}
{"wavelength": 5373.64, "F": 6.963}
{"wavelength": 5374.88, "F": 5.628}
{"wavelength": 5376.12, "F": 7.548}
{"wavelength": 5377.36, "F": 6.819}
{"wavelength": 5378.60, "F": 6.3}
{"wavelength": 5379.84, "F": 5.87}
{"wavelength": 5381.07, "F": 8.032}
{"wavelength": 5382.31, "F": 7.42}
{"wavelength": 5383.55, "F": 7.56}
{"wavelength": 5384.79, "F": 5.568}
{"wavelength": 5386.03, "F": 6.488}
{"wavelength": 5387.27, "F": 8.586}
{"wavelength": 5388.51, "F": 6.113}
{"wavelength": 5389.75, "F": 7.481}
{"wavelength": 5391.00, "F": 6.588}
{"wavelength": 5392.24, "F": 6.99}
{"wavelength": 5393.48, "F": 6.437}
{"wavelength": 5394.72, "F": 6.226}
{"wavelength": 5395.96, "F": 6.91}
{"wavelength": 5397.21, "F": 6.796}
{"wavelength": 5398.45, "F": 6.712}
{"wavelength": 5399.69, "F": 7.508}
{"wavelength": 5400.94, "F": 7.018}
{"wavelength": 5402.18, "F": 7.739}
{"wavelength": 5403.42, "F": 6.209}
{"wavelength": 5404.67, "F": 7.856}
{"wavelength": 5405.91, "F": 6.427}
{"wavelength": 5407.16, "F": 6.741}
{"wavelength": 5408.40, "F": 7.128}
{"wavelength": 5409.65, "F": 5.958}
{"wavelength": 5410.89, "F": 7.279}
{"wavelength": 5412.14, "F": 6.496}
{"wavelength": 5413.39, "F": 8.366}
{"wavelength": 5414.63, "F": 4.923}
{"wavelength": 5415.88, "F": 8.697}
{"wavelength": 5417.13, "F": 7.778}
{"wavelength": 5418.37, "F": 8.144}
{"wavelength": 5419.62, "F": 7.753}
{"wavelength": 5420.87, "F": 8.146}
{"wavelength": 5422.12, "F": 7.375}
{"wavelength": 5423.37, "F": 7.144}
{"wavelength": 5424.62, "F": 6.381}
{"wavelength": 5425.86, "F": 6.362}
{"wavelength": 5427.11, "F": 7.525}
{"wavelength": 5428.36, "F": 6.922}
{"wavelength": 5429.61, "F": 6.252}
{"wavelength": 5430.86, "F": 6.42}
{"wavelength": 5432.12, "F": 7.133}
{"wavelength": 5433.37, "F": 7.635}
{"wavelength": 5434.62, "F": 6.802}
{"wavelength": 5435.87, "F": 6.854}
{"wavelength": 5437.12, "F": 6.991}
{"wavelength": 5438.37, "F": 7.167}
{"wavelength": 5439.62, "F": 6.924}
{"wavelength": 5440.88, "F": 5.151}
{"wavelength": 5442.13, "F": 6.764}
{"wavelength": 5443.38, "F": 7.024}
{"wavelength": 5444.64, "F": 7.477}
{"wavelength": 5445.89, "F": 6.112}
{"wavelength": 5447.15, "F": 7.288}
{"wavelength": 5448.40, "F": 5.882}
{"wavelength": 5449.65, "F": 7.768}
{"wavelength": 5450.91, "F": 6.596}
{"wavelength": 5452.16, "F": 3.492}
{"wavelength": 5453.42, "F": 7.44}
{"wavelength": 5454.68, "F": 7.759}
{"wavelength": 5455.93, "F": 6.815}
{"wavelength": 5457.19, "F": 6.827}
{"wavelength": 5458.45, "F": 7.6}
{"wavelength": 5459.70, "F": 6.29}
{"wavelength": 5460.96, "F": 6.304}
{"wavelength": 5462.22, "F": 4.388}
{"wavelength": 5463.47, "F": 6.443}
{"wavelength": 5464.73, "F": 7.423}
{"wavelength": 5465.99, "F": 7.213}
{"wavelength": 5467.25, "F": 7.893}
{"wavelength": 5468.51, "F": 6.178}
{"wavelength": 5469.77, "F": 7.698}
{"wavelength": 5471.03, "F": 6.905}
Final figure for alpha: 0.5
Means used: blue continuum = 7.27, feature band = 6.94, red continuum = 6.85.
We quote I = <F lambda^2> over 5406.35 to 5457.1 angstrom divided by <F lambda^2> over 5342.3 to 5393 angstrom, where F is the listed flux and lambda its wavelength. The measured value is 1.0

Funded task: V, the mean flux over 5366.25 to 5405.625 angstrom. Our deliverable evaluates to 7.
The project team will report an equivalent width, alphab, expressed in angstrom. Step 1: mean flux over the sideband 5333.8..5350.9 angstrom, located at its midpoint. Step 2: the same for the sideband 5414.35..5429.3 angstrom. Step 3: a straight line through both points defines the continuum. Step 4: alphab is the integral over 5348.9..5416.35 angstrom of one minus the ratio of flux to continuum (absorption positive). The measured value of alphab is 1.06 angstrom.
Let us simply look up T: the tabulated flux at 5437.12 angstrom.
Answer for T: 6.991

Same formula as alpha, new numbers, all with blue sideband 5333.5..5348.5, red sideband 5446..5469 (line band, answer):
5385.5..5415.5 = 0.0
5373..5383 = 0.2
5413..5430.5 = -1.2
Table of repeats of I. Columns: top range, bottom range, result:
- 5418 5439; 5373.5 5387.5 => 1.06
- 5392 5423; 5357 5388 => 1.01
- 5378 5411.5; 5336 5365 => 0.95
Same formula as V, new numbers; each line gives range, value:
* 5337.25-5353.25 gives 7.39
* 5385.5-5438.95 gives 7.03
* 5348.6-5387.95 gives 7.26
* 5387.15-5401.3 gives 6.88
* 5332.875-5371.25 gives 7.35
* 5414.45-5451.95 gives 6.97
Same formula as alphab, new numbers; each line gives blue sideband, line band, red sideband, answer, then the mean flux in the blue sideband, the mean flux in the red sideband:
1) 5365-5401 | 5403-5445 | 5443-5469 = -1.18 angstrom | 6.99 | 6.67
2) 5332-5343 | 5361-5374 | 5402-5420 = -0.43 angstrom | 7.08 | 7.15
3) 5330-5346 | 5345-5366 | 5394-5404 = -1.76 angstrom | 7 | 6.89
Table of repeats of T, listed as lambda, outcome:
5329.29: 7.254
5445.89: 6.112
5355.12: 8.533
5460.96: 6.304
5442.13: 6.764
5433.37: 7.635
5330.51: 6.725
